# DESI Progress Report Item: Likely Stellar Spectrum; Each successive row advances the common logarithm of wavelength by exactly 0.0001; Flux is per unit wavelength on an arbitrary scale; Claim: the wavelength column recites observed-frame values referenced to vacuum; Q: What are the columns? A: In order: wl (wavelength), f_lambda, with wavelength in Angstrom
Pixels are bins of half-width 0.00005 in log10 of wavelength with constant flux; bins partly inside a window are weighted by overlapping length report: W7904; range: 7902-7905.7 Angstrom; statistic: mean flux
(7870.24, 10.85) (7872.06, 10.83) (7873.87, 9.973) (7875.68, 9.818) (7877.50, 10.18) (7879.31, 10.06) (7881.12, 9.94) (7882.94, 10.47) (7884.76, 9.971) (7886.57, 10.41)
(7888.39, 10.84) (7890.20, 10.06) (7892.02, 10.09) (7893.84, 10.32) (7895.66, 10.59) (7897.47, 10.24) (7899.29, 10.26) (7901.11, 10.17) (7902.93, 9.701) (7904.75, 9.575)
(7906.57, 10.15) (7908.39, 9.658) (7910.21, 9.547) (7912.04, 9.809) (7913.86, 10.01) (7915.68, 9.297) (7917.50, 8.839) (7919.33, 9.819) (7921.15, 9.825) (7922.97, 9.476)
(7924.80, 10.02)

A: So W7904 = 9.65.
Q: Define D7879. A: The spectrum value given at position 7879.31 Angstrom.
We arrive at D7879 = 10.06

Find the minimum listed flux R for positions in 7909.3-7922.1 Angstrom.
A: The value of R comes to 8.839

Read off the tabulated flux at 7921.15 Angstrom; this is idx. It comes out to 9.825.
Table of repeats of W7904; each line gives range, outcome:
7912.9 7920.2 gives 9.49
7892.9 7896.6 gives 10.5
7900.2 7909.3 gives 9.85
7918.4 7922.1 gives 9.82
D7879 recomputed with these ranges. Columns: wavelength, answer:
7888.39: 10.84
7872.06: 10.83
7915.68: 9.297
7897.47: 10.24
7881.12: 9.94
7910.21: 9.547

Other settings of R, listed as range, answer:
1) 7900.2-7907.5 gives 9.575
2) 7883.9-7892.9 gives 9.971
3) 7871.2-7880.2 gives 9.818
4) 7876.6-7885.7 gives 9.94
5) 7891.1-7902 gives 10.09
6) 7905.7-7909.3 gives 9.658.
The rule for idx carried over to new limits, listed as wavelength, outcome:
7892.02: 10.09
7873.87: 9.973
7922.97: 9.476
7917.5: 8.839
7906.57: 10.15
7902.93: 9.701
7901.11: 10.17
